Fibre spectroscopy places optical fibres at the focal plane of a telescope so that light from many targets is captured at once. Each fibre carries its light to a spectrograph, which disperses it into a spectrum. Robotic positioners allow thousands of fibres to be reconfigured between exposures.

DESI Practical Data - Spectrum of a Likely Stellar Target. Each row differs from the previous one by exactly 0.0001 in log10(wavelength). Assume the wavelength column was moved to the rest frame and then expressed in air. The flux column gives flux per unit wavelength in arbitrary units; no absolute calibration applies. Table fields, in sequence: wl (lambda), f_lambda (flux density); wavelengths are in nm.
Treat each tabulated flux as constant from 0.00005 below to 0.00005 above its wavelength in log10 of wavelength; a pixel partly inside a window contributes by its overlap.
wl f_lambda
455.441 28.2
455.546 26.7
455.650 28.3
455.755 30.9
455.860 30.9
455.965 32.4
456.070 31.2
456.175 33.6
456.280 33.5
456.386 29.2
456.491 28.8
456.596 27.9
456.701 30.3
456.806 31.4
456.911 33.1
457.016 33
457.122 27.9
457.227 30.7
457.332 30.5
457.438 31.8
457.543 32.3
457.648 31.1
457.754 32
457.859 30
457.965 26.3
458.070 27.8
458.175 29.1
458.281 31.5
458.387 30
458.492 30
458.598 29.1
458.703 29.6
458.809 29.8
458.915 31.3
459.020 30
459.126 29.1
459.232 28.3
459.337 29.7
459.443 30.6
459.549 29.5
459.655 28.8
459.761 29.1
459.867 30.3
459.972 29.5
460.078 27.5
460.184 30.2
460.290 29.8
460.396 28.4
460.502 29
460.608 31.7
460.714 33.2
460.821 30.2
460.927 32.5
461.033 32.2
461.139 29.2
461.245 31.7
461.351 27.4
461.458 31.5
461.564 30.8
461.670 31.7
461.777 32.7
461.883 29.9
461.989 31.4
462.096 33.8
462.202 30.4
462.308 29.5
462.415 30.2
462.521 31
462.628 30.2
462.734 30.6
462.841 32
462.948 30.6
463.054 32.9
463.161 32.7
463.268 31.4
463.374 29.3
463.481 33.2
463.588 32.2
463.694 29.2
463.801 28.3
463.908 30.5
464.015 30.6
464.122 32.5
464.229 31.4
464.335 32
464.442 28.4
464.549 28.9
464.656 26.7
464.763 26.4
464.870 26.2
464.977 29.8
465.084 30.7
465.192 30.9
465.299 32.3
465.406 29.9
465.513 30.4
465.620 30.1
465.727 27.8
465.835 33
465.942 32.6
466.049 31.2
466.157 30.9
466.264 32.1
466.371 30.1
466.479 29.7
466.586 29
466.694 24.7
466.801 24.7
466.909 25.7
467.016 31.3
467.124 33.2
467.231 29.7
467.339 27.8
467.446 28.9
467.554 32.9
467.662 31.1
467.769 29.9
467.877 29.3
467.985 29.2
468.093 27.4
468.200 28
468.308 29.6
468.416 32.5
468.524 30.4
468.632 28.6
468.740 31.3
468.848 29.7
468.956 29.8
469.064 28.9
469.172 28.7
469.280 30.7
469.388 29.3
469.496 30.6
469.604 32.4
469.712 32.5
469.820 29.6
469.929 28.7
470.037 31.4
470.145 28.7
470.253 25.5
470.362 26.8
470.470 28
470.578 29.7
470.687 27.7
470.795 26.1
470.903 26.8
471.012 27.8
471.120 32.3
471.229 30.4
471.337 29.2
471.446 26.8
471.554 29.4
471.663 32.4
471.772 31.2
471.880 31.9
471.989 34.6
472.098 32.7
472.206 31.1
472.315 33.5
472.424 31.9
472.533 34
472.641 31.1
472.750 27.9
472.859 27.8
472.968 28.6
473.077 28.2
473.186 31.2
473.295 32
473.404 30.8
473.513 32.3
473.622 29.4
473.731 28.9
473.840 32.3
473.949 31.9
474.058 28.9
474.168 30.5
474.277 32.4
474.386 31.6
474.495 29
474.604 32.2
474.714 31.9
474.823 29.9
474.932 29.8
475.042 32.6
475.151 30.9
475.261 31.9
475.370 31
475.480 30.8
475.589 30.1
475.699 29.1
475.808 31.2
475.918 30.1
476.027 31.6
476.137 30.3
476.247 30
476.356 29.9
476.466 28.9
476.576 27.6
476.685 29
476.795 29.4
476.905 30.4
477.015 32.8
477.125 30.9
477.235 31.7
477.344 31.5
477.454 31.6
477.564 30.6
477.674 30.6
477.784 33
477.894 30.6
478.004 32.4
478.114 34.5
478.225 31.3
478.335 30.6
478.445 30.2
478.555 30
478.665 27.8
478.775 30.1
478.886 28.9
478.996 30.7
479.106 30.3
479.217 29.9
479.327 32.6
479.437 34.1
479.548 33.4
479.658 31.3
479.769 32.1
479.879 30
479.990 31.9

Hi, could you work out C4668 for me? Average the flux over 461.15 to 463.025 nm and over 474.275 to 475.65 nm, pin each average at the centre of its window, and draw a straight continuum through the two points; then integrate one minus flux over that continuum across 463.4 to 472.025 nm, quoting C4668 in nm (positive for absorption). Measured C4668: 0.335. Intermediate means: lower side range 30.9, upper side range 31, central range 29.7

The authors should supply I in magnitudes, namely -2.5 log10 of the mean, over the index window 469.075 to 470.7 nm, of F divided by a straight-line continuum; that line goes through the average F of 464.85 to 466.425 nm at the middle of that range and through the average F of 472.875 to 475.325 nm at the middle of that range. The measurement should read 0.05 mag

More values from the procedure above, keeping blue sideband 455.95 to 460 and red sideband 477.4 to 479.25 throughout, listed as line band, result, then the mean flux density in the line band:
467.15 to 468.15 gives 0.03 mag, 29.7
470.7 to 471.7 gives 0.06 mag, 28.9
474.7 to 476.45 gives 0.00 mag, 30.6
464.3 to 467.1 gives 0.04 mag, 29.5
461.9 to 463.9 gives -0.02 mag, 31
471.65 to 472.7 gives -0.06 mag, 32.4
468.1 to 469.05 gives 0.03 mag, 29.8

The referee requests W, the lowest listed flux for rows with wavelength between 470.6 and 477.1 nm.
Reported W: 26.1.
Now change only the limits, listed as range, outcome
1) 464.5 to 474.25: 24.7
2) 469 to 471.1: 25.5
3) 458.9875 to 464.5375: 27.4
